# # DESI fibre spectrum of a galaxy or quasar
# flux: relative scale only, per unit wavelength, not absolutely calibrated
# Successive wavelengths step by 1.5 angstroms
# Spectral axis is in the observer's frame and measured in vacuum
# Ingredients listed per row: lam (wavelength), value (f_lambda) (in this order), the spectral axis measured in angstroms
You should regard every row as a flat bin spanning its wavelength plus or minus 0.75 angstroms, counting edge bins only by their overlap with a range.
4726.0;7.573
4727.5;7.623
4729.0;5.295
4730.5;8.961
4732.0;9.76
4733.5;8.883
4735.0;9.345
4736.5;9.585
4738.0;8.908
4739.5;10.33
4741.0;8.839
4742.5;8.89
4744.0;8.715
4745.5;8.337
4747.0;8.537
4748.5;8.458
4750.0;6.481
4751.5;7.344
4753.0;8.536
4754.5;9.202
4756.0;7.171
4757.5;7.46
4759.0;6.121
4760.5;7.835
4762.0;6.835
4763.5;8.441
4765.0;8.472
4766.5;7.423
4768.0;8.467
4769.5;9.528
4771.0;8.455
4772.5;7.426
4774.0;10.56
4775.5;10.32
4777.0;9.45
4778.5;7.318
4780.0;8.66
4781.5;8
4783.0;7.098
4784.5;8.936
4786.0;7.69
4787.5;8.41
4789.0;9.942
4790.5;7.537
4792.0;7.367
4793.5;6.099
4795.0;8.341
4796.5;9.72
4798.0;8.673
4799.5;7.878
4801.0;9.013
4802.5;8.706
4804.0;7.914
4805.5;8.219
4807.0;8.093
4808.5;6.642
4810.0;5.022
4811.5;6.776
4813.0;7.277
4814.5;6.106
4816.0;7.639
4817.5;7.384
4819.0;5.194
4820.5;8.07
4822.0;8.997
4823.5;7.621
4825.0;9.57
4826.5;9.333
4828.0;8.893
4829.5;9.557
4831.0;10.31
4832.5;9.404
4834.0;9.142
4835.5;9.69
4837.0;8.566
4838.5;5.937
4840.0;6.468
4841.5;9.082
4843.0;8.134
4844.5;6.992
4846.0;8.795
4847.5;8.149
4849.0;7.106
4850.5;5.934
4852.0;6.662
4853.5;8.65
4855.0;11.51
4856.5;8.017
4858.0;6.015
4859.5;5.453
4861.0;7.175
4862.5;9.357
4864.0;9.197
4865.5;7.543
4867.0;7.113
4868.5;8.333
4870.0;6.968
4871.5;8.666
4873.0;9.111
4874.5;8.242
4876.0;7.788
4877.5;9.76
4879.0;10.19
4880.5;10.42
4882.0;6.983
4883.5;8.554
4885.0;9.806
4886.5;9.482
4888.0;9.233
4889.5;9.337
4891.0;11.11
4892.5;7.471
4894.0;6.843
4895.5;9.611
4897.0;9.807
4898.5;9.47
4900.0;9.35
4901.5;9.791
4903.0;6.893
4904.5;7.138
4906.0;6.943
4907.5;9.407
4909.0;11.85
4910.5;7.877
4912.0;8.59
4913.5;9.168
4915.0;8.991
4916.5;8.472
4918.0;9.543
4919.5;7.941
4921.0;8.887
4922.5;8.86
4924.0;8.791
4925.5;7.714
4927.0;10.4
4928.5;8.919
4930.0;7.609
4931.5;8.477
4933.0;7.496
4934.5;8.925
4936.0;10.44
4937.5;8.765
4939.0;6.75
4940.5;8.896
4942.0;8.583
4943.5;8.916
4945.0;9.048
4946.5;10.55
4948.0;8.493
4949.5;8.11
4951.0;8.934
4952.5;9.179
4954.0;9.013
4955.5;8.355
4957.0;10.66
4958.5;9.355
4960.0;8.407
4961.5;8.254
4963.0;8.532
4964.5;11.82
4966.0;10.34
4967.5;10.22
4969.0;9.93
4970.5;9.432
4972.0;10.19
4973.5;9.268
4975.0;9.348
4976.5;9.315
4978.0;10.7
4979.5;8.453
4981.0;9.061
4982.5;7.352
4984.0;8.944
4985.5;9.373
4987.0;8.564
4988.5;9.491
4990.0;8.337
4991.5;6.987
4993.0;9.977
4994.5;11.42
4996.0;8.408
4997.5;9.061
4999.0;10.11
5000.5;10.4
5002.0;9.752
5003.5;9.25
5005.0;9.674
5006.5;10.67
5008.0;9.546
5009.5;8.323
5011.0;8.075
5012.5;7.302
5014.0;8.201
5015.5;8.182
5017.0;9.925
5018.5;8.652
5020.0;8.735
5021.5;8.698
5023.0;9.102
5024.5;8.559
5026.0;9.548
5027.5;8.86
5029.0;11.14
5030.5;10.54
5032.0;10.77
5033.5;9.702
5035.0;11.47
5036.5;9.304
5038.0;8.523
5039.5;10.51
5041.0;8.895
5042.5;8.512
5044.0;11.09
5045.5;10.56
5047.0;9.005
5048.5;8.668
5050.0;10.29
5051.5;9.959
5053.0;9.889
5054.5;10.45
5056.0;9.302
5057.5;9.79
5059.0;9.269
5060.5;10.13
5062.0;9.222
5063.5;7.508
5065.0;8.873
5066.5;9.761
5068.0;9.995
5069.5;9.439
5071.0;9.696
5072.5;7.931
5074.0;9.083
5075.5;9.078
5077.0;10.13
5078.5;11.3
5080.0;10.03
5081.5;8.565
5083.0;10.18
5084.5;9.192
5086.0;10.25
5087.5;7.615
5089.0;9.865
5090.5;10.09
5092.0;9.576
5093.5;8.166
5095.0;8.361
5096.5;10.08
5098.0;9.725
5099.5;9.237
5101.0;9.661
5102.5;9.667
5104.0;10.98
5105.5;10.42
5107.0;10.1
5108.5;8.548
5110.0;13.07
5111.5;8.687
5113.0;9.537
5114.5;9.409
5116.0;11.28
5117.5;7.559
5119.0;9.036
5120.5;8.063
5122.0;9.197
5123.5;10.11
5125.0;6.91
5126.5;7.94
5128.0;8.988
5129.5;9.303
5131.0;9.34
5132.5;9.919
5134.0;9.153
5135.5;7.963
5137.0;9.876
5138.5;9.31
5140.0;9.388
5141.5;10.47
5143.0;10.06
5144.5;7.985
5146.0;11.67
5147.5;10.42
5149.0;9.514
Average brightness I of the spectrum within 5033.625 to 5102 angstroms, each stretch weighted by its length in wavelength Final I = 9.52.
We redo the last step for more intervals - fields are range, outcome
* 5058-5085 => 9.42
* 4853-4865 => 8.15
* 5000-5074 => 9.41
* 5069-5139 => 9.4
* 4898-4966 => 8.87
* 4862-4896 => 8.73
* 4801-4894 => 8.17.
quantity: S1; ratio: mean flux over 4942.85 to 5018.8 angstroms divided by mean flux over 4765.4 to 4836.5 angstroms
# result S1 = 1.1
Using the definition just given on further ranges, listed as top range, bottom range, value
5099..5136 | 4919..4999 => 1.04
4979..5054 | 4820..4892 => 1.10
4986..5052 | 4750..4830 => 1.17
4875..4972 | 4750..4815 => 1.12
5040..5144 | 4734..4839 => 1.15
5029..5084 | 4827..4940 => 1.13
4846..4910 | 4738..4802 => 1.02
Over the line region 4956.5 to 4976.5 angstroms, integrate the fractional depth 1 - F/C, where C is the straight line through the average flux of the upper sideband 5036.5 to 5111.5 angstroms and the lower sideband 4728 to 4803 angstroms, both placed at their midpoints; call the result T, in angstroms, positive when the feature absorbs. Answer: -1.1 angstroms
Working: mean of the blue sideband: 8.35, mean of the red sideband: 9.58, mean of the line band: 9.65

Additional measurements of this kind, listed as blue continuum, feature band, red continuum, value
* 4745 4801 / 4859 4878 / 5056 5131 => 1.1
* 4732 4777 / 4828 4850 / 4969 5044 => 1.0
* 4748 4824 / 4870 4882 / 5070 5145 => -0.8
